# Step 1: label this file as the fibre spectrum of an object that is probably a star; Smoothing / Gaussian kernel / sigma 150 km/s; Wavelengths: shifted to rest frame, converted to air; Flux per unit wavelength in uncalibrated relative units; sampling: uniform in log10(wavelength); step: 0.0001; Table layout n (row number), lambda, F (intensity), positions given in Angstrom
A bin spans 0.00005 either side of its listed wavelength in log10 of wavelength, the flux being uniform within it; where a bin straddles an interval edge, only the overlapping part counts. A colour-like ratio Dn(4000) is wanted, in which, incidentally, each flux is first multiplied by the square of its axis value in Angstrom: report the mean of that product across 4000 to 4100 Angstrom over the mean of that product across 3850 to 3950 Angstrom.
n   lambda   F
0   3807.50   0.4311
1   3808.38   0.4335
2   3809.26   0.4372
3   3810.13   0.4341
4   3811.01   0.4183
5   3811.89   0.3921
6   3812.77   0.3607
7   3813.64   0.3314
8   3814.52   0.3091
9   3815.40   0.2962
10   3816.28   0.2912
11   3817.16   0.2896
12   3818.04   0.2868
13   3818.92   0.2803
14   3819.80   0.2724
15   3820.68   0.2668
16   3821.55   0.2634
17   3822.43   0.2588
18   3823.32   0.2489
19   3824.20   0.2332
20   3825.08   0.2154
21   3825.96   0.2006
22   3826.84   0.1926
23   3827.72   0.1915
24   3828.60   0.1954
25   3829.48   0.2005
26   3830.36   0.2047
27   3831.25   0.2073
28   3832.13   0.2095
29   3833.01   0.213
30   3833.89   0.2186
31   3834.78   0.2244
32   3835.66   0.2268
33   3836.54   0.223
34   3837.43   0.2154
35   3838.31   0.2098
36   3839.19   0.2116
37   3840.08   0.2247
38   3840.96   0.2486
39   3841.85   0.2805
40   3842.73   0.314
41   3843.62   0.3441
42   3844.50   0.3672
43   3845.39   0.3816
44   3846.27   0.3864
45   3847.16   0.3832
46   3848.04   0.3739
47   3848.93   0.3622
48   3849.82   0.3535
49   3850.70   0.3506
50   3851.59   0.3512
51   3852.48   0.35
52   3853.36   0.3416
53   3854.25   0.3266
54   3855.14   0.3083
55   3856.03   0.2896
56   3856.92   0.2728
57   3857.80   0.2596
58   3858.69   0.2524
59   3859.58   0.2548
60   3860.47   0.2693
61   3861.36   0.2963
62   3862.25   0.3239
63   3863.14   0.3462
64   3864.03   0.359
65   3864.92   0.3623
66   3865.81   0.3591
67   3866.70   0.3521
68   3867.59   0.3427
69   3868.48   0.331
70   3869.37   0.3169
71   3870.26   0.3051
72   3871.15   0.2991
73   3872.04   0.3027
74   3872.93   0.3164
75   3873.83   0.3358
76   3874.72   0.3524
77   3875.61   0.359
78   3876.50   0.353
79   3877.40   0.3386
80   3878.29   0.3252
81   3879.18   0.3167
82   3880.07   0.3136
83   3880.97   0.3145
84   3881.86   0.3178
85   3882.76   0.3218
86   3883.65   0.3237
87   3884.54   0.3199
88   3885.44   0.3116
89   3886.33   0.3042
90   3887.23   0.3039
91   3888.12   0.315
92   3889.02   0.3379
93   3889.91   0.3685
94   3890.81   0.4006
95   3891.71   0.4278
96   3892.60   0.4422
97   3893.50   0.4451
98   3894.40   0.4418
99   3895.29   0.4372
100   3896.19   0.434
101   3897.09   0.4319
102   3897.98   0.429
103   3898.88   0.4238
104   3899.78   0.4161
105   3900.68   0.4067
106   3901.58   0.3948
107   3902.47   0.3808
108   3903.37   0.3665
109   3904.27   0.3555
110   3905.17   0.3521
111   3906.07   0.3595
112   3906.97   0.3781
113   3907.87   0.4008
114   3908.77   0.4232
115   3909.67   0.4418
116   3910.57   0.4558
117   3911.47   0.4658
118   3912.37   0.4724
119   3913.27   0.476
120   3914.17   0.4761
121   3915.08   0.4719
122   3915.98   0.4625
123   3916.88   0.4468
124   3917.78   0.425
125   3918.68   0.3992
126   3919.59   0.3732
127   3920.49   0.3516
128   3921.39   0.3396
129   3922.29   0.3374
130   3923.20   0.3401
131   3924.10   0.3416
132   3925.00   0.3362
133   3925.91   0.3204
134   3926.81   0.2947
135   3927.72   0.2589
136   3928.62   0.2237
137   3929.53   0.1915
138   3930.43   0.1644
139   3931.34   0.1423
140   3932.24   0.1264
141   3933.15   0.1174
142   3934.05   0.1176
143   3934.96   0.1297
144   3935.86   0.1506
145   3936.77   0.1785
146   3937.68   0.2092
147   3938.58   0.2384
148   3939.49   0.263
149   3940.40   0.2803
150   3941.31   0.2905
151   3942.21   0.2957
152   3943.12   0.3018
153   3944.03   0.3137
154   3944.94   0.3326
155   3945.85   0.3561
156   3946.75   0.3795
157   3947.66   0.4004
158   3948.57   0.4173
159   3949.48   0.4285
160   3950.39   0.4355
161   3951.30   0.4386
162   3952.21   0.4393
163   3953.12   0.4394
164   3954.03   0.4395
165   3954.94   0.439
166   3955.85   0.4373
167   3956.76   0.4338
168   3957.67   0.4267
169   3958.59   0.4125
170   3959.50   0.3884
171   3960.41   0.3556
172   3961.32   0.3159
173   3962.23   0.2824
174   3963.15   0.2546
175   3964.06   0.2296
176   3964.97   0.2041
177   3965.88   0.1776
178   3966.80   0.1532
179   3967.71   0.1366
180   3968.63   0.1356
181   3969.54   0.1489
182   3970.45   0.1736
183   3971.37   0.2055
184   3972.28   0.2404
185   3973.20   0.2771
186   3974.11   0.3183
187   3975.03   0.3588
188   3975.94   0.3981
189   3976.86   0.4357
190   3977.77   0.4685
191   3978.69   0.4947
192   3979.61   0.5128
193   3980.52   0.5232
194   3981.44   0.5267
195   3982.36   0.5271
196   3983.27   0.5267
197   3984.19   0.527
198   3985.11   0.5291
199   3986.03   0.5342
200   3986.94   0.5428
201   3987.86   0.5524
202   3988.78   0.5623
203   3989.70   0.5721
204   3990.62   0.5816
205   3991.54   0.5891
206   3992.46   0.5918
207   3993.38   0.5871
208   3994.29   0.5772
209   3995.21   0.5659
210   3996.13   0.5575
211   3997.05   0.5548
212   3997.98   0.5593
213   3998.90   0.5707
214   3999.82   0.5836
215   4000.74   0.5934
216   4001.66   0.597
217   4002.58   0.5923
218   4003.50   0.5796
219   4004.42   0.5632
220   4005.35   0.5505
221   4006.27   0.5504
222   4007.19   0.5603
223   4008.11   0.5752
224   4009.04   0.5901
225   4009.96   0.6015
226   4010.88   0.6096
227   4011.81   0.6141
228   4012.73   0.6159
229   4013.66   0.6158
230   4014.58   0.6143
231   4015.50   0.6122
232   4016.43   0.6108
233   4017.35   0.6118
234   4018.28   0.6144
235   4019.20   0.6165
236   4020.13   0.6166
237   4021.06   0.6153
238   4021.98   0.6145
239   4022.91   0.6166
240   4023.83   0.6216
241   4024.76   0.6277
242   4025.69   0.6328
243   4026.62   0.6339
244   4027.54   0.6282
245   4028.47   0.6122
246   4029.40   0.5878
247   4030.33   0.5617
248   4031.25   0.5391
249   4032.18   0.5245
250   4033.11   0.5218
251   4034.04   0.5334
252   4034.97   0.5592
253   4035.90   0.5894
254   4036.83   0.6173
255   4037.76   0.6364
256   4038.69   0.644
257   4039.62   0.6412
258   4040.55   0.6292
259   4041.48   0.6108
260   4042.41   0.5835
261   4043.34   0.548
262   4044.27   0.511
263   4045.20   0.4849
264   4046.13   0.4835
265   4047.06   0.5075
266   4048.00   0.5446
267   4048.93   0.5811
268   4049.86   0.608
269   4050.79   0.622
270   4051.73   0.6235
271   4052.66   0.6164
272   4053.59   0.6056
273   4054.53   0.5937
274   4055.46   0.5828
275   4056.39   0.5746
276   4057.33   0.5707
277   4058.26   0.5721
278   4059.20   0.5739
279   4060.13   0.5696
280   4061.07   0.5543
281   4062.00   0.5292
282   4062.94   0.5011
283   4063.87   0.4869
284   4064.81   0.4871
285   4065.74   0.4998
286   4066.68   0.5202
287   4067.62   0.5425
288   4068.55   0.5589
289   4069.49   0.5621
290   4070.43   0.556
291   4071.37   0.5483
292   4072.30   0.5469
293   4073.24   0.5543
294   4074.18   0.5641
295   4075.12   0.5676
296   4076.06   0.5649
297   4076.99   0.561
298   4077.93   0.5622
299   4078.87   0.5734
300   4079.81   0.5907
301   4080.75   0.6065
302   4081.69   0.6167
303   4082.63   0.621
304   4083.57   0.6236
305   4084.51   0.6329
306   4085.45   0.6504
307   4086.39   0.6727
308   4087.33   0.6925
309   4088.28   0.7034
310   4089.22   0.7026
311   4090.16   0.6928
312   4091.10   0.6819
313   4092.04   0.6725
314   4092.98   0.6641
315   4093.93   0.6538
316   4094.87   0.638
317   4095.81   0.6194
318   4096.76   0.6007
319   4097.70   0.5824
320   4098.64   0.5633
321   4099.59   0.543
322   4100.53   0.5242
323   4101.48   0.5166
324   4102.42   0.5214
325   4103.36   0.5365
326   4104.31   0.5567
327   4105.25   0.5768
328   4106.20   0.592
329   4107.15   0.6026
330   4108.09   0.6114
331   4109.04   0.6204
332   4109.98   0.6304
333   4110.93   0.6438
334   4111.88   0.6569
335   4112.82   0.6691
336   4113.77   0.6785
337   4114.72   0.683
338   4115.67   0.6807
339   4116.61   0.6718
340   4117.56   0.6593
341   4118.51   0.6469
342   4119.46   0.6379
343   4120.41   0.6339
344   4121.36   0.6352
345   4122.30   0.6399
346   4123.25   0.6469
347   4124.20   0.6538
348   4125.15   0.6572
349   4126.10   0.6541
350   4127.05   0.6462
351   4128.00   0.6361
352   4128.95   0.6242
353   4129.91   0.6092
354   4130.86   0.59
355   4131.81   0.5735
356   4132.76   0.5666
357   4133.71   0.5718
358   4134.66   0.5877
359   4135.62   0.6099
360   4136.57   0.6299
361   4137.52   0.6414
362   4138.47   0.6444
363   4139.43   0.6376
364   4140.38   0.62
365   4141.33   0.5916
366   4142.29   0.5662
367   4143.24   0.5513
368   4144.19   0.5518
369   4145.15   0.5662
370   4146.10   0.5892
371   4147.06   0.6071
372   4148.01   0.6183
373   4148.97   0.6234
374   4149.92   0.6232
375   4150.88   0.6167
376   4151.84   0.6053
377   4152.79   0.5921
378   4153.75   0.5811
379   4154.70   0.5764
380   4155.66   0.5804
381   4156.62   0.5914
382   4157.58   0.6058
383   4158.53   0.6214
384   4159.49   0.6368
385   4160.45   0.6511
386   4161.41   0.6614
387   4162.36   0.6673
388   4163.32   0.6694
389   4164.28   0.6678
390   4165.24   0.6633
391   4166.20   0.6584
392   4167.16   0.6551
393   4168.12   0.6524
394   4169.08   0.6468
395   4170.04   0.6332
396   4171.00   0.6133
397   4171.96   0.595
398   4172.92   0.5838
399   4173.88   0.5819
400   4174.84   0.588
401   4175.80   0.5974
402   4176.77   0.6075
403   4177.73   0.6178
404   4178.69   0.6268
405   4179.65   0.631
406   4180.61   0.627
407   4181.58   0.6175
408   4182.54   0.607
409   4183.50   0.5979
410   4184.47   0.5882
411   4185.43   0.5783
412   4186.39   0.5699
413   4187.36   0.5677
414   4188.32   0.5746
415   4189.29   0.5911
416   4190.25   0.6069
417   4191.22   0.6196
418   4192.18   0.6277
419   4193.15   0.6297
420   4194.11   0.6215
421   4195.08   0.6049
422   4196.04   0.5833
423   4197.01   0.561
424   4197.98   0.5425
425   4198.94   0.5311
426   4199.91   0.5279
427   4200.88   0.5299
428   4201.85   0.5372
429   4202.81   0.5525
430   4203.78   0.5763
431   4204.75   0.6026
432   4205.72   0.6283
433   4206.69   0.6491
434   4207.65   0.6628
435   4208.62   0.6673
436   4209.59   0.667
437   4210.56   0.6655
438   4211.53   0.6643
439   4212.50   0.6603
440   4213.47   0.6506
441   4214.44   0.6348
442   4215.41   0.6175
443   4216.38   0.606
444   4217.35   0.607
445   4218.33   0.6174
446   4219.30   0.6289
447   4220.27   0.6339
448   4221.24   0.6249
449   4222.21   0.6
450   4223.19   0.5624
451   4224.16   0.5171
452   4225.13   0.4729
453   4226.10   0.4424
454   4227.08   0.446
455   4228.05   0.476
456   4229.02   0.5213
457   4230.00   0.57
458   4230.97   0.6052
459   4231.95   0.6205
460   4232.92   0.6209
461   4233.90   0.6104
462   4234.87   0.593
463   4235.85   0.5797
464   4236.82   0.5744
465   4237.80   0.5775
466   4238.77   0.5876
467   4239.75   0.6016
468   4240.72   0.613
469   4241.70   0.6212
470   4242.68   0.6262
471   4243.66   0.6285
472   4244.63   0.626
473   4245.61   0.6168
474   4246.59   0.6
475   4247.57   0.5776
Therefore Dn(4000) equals 1.89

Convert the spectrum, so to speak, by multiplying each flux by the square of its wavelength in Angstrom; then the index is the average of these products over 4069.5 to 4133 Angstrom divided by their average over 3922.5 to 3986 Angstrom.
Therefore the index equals 2.1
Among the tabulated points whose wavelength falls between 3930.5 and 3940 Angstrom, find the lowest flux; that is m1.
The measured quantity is 0.1174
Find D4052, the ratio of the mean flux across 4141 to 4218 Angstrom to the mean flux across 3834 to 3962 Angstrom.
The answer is 1.80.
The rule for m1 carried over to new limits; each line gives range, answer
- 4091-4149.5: 0.5166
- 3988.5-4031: 0.5504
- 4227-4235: 0.446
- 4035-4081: 0.4835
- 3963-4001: 0.1356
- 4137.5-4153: 0.5513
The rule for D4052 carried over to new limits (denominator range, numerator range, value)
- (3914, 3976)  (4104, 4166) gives 2.04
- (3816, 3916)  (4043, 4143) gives 1.83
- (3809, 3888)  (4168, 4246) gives 1.99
